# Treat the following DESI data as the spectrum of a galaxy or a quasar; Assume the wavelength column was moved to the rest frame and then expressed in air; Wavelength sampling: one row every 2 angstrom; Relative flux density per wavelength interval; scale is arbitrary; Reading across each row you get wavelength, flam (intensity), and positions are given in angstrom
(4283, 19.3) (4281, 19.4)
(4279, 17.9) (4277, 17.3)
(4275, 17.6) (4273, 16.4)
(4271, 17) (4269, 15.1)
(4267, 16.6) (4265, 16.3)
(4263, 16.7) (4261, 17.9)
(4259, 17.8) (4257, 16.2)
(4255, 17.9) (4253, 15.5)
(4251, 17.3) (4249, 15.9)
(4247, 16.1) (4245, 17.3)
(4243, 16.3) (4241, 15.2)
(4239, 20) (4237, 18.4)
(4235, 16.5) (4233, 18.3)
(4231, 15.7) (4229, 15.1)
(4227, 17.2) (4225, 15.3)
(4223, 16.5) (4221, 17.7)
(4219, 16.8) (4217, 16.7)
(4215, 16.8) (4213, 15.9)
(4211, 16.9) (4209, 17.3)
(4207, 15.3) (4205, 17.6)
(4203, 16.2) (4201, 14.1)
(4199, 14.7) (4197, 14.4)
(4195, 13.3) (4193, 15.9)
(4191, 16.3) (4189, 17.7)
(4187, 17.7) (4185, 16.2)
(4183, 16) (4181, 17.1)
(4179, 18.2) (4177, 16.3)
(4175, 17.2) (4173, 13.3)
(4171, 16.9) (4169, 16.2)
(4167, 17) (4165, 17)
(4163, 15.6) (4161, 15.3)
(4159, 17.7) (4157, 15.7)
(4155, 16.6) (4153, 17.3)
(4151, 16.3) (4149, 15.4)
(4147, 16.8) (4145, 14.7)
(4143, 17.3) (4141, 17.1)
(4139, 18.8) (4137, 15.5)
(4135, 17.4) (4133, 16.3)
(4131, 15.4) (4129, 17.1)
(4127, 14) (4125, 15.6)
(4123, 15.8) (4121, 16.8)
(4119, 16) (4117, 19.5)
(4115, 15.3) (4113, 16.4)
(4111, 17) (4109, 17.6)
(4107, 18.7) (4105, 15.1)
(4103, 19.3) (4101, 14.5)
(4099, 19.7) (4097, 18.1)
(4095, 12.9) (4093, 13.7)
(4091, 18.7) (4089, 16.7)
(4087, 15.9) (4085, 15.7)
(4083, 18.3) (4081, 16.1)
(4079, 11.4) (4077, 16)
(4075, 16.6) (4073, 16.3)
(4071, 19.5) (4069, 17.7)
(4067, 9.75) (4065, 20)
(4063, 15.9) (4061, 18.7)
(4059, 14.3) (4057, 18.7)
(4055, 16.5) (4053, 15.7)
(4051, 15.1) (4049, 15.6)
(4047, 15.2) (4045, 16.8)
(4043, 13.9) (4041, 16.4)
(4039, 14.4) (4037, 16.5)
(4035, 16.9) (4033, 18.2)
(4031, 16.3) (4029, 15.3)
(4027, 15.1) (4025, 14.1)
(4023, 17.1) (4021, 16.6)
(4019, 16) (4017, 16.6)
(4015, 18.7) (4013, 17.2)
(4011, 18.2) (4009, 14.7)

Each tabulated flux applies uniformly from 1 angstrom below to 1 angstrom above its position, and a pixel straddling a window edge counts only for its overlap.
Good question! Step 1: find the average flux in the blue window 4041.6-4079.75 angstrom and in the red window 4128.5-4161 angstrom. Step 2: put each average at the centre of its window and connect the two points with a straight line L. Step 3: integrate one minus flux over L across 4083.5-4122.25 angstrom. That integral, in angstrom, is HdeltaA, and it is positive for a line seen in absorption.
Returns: -1.1 angstrom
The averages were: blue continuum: 16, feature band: 16.7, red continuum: 16.5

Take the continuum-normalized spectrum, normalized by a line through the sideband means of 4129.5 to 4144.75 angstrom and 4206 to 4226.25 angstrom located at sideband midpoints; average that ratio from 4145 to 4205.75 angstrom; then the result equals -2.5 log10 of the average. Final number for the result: 0.03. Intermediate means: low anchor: 16.7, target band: 16.2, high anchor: 16.5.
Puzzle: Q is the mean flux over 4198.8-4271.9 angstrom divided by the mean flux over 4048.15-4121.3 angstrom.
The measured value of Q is 1.01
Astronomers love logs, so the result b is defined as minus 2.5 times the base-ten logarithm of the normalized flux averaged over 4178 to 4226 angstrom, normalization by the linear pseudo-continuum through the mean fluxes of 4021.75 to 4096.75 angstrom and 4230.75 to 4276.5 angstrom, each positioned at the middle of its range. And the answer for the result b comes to 0.03 mag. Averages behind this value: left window 16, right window 16.9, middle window 16.3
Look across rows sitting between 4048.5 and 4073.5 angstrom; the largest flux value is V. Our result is 20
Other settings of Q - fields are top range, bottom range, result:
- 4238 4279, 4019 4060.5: 1.05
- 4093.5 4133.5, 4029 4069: 1.03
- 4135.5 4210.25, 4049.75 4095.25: 1.01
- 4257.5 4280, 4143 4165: 1.04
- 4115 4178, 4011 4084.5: 1.01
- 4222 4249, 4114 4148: 1.02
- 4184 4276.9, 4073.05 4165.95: 1.01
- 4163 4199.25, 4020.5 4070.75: 1.01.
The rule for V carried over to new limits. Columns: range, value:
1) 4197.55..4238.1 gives 18.4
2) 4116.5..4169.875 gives 19.5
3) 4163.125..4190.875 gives 18.2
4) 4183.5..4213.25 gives 17.7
